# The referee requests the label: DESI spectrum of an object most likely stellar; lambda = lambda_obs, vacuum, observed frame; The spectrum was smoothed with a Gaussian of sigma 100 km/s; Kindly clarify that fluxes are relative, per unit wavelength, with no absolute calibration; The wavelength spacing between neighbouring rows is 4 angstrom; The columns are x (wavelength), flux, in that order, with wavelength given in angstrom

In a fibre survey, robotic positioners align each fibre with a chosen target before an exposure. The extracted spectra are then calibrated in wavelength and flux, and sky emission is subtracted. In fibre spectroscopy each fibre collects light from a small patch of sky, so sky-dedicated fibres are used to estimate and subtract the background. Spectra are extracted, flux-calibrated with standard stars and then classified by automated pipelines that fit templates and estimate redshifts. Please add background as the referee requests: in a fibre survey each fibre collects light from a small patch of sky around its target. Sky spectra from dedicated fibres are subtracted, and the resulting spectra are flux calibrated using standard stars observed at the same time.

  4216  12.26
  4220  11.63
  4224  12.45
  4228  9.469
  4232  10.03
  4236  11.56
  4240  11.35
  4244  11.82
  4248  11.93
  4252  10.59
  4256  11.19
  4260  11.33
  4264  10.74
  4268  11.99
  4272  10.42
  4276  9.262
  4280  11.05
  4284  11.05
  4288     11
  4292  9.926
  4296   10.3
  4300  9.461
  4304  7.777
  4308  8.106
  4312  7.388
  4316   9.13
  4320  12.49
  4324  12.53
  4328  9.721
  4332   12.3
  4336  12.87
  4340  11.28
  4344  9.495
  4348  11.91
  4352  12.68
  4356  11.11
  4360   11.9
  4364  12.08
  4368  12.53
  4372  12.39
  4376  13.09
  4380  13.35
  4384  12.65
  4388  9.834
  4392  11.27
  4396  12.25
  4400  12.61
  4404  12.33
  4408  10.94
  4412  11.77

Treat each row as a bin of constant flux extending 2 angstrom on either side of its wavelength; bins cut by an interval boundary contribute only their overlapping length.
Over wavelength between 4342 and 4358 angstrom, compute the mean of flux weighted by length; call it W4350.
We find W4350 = 11.3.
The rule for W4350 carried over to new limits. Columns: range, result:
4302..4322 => 8.98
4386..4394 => 10.6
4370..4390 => 12.3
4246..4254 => 11.3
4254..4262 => 11.3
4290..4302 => 9.9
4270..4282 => 10.2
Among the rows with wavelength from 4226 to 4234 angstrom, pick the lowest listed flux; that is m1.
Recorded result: 9.469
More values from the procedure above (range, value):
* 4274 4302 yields 9.262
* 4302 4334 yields 7.388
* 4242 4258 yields 10.59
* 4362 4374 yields 12.08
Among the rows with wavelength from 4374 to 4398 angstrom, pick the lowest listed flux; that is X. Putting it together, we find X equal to 9.834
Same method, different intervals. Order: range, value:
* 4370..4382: 12.39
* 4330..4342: 11.28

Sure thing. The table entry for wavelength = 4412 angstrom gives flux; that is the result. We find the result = 11.77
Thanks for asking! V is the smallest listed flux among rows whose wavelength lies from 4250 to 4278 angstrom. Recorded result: 9.262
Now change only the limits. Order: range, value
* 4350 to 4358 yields 11.11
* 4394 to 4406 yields 12.25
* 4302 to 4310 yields 7.777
